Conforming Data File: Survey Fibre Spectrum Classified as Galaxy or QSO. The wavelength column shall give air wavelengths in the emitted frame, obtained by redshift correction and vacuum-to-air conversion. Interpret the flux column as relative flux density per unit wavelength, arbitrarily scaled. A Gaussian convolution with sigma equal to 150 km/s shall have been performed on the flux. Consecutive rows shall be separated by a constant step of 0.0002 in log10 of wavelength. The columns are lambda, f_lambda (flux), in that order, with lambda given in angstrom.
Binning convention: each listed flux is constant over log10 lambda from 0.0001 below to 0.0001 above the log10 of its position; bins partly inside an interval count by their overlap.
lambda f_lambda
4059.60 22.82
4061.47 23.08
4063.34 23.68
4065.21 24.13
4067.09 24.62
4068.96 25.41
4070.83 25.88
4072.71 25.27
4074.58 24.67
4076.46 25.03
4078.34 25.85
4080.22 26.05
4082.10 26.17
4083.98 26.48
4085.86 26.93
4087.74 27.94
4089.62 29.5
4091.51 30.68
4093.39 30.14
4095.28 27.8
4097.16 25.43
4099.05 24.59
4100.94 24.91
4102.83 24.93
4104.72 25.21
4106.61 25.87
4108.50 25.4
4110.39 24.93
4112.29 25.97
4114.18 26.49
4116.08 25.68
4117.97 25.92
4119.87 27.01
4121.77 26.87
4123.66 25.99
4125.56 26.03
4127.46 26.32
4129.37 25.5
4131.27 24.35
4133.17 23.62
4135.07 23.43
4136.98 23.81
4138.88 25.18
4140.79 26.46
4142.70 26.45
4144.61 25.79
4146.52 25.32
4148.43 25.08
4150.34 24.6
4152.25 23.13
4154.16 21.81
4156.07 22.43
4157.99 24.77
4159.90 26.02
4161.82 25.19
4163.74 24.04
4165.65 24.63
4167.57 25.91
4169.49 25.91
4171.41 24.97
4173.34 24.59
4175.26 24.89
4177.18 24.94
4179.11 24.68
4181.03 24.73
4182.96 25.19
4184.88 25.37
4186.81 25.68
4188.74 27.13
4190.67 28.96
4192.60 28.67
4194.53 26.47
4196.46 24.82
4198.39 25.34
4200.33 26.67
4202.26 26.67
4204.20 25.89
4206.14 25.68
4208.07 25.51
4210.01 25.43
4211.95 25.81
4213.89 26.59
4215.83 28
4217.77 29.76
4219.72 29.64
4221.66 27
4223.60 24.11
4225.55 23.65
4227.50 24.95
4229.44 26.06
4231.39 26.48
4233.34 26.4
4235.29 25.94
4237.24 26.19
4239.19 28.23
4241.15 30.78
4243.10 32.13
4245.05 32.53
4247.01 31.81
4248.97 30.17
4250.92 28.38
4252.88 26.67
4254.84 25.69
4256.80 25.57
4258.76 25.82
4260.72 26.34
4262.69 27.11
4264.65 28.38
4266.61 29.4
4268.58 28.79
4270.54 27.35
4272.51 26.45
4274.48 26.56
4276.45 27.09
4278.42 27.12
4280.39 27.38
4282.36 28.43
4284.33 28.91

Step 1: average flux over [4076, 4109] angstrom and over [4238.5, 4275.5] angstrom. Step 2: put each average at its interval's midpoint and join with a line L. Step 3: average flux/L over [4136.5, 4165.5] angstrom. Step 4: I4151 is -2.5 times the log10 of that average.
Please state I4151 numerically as 0.11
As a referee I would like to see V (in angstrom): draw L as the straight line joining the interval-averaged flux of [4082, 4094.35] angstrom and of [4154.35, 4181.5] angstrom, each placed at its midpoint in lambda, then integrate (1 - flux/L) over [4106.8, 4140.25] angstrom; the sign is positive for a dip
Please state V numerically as 1.7 angstrom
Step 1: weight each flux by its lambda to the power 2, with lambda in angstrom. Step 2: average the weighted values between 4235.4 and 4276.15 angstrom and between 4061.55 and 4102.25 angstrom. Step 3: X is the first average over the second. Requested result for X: 1.17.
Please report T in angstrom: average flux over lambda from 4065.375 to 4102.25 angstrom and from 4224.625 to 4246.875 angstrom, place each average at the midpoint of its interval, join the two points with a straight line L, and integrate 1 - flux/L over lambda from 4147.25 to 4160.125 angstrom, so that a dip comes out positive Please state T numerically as 1.5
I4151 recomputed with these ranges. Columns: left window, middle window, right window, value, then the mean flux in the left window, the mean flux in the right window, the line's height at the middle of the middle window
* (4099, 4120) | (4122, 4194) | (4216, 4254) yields 0.053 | 25.6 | 27.9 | 26.5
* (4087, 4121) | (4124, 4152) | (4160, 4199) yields 0.044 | 26.6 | 25.6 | 26.1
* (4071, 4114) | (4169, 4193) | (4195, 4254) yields 0.049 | 26.3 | 27.2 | 26.9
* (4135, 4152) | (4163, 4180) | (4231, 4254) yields 0.052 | 25.1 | 28.8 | 26.2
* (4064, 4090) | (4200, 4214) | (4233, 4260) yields 0.073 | 25.9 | 28.3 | 27.8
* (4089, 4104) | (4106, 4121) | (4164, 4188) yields 0.033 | 27.2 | 25.1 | 26.7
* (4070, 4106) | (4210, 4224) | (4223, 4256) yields 0.009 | 26.5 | 27.7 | 27.5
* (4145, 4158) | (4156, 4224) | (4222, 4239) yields -0.051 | 23.9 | 25.7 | 24.8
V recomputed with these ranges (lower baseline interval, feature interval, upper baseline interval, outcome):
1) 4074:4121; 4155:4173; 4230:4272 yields 1.51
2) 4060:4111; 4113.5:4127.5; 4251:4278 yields -0.07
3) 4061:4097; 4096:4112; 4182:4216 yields 0.65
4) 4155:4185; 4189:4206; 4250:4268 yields -0.74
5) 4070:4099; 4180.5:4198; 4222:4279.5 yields 0.57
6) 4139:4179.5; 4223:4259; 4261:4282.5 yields -0.93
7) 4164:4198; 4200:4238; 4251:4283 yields 0.04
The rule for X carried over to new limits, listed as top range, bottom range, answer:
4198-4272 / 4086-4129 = 1.09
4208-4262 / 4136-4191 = 1.13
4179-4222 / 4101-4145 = 1.08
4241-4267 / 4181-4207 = 1.12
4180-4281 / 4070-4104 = 1.09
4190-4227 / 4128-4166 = 1.11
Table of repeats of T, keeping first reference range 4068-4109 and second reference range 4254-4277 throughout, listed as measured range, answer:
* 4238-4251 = -1.8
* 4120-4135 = 0.6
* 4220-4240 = 0.7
